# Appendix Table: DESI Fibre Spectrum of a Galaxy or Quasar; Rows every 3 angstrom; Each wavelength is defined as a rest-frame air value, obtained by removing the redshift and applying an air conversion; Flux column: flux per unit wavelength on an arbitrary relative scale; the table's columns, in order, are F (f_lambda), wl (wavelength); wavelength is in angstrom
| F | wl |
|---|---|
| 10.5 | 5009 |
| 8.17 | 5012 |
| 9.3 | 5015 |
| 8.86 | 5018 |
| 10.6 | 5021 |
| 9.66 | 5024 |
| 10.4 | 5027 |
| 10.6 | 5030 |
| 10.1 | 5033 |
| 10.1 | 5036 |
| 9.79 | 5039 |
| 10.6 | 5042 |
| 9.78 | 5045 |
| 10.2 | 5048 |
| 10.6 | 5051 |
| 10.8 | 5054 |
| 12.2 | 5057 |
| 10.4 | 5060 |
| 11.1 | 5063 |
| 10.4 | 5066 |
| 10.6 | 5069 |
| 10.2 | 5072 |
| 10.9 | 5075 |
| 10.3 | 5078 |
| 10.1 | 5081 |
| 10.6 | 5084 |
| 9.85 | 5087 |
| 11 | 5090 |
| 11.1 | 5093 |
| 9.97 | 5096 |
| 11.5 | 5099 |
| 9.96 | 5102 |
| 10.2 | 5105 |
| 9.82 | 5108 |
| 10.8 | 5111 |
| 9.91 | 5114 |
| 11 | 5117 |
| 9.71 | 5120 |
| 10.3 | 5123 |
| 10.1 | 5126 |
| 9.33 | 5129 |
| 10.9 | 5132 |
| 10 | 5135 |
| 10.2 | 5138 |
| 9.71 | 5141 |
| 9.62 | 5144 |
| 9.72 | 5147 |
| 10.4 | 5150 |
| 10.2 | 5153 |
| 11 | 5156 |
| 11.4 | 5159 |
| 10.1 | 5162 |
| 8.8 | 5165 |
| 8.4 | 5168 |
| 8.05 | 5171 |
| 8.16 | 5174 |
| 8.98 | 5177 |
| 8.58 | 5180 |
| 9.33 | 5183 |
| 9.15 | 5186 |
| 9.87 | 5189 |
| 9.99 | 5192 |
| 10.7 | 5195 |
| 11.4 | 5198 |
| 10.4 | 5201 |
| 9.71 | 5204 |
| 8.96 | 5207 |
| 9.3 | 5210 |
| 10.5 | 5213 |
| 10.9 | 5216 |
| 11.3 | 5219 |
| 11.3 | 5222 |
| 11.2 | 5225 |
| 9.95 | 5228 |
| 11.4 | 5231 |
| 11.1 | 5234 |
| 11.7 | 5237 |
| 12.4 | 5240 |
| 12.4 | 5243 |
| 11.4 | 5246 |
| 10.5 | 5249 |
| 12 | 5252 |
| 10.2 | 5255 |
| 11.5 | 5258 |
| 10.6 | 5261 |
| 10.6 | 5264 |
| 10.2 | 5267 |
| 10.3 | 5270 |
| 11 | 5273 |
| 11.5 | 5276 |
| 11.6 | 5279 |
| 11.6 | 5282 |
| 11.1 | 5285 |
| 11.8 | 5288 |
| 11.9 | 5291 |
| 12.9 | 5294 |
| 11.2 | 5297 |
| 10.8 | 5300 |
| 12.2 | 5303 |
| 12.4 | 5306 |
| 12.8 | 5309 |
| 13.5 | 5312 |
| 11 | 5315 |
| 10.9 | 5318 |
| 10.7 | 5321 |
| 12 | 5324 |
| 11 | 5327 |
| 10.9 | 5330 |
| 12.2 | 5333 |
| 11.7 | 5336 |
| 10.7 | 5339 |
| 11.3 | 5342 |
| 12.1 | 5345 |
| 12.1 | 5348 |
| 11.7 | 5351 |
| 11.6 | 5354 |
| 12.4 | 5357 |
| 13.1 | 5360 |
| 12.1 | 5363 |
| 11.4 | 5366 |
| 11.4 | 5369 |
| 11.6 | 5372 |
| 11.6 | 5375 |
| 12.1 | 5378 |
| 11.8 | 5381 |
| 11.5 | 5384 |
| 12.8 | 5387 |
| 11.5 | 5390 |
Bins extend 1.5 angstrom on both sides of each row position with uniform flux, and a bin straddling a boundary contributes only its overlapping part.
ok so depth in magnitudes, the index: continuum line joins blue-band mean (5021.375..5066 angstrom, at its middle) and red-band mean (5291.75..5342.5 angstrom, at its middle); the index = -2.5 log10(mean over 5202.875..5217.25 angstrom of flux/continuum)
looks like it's 0.14 mag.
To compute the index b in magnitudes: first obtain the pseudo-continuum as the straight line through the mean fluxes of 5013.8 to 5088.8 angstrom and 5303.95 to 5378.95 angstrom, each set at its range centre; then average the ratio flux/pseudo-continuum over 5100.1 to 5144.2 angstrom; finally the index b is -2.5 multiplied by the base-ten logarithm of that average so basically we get 0.06 mag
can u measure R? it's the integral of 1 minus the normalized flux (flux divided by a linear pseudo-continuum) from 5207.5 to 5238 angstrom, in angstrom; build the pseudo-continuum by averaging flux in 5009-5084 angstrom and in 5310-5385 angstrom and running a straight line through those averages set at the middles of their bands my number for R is 0.9 angstrom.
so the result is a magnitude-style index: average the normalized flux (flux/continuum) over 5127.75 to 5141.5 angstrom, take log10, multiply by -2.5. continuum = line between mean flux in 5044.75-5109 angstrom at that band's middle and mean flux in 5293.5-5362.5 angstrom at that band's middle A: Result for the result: 0.08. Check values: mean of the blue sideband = 10.5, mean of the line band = 10.1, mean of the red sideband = 11.8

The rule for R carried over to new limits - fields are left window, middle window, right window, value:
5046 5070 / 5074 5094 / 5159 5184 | -0.34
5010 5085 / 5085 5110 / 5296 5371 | 0.18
